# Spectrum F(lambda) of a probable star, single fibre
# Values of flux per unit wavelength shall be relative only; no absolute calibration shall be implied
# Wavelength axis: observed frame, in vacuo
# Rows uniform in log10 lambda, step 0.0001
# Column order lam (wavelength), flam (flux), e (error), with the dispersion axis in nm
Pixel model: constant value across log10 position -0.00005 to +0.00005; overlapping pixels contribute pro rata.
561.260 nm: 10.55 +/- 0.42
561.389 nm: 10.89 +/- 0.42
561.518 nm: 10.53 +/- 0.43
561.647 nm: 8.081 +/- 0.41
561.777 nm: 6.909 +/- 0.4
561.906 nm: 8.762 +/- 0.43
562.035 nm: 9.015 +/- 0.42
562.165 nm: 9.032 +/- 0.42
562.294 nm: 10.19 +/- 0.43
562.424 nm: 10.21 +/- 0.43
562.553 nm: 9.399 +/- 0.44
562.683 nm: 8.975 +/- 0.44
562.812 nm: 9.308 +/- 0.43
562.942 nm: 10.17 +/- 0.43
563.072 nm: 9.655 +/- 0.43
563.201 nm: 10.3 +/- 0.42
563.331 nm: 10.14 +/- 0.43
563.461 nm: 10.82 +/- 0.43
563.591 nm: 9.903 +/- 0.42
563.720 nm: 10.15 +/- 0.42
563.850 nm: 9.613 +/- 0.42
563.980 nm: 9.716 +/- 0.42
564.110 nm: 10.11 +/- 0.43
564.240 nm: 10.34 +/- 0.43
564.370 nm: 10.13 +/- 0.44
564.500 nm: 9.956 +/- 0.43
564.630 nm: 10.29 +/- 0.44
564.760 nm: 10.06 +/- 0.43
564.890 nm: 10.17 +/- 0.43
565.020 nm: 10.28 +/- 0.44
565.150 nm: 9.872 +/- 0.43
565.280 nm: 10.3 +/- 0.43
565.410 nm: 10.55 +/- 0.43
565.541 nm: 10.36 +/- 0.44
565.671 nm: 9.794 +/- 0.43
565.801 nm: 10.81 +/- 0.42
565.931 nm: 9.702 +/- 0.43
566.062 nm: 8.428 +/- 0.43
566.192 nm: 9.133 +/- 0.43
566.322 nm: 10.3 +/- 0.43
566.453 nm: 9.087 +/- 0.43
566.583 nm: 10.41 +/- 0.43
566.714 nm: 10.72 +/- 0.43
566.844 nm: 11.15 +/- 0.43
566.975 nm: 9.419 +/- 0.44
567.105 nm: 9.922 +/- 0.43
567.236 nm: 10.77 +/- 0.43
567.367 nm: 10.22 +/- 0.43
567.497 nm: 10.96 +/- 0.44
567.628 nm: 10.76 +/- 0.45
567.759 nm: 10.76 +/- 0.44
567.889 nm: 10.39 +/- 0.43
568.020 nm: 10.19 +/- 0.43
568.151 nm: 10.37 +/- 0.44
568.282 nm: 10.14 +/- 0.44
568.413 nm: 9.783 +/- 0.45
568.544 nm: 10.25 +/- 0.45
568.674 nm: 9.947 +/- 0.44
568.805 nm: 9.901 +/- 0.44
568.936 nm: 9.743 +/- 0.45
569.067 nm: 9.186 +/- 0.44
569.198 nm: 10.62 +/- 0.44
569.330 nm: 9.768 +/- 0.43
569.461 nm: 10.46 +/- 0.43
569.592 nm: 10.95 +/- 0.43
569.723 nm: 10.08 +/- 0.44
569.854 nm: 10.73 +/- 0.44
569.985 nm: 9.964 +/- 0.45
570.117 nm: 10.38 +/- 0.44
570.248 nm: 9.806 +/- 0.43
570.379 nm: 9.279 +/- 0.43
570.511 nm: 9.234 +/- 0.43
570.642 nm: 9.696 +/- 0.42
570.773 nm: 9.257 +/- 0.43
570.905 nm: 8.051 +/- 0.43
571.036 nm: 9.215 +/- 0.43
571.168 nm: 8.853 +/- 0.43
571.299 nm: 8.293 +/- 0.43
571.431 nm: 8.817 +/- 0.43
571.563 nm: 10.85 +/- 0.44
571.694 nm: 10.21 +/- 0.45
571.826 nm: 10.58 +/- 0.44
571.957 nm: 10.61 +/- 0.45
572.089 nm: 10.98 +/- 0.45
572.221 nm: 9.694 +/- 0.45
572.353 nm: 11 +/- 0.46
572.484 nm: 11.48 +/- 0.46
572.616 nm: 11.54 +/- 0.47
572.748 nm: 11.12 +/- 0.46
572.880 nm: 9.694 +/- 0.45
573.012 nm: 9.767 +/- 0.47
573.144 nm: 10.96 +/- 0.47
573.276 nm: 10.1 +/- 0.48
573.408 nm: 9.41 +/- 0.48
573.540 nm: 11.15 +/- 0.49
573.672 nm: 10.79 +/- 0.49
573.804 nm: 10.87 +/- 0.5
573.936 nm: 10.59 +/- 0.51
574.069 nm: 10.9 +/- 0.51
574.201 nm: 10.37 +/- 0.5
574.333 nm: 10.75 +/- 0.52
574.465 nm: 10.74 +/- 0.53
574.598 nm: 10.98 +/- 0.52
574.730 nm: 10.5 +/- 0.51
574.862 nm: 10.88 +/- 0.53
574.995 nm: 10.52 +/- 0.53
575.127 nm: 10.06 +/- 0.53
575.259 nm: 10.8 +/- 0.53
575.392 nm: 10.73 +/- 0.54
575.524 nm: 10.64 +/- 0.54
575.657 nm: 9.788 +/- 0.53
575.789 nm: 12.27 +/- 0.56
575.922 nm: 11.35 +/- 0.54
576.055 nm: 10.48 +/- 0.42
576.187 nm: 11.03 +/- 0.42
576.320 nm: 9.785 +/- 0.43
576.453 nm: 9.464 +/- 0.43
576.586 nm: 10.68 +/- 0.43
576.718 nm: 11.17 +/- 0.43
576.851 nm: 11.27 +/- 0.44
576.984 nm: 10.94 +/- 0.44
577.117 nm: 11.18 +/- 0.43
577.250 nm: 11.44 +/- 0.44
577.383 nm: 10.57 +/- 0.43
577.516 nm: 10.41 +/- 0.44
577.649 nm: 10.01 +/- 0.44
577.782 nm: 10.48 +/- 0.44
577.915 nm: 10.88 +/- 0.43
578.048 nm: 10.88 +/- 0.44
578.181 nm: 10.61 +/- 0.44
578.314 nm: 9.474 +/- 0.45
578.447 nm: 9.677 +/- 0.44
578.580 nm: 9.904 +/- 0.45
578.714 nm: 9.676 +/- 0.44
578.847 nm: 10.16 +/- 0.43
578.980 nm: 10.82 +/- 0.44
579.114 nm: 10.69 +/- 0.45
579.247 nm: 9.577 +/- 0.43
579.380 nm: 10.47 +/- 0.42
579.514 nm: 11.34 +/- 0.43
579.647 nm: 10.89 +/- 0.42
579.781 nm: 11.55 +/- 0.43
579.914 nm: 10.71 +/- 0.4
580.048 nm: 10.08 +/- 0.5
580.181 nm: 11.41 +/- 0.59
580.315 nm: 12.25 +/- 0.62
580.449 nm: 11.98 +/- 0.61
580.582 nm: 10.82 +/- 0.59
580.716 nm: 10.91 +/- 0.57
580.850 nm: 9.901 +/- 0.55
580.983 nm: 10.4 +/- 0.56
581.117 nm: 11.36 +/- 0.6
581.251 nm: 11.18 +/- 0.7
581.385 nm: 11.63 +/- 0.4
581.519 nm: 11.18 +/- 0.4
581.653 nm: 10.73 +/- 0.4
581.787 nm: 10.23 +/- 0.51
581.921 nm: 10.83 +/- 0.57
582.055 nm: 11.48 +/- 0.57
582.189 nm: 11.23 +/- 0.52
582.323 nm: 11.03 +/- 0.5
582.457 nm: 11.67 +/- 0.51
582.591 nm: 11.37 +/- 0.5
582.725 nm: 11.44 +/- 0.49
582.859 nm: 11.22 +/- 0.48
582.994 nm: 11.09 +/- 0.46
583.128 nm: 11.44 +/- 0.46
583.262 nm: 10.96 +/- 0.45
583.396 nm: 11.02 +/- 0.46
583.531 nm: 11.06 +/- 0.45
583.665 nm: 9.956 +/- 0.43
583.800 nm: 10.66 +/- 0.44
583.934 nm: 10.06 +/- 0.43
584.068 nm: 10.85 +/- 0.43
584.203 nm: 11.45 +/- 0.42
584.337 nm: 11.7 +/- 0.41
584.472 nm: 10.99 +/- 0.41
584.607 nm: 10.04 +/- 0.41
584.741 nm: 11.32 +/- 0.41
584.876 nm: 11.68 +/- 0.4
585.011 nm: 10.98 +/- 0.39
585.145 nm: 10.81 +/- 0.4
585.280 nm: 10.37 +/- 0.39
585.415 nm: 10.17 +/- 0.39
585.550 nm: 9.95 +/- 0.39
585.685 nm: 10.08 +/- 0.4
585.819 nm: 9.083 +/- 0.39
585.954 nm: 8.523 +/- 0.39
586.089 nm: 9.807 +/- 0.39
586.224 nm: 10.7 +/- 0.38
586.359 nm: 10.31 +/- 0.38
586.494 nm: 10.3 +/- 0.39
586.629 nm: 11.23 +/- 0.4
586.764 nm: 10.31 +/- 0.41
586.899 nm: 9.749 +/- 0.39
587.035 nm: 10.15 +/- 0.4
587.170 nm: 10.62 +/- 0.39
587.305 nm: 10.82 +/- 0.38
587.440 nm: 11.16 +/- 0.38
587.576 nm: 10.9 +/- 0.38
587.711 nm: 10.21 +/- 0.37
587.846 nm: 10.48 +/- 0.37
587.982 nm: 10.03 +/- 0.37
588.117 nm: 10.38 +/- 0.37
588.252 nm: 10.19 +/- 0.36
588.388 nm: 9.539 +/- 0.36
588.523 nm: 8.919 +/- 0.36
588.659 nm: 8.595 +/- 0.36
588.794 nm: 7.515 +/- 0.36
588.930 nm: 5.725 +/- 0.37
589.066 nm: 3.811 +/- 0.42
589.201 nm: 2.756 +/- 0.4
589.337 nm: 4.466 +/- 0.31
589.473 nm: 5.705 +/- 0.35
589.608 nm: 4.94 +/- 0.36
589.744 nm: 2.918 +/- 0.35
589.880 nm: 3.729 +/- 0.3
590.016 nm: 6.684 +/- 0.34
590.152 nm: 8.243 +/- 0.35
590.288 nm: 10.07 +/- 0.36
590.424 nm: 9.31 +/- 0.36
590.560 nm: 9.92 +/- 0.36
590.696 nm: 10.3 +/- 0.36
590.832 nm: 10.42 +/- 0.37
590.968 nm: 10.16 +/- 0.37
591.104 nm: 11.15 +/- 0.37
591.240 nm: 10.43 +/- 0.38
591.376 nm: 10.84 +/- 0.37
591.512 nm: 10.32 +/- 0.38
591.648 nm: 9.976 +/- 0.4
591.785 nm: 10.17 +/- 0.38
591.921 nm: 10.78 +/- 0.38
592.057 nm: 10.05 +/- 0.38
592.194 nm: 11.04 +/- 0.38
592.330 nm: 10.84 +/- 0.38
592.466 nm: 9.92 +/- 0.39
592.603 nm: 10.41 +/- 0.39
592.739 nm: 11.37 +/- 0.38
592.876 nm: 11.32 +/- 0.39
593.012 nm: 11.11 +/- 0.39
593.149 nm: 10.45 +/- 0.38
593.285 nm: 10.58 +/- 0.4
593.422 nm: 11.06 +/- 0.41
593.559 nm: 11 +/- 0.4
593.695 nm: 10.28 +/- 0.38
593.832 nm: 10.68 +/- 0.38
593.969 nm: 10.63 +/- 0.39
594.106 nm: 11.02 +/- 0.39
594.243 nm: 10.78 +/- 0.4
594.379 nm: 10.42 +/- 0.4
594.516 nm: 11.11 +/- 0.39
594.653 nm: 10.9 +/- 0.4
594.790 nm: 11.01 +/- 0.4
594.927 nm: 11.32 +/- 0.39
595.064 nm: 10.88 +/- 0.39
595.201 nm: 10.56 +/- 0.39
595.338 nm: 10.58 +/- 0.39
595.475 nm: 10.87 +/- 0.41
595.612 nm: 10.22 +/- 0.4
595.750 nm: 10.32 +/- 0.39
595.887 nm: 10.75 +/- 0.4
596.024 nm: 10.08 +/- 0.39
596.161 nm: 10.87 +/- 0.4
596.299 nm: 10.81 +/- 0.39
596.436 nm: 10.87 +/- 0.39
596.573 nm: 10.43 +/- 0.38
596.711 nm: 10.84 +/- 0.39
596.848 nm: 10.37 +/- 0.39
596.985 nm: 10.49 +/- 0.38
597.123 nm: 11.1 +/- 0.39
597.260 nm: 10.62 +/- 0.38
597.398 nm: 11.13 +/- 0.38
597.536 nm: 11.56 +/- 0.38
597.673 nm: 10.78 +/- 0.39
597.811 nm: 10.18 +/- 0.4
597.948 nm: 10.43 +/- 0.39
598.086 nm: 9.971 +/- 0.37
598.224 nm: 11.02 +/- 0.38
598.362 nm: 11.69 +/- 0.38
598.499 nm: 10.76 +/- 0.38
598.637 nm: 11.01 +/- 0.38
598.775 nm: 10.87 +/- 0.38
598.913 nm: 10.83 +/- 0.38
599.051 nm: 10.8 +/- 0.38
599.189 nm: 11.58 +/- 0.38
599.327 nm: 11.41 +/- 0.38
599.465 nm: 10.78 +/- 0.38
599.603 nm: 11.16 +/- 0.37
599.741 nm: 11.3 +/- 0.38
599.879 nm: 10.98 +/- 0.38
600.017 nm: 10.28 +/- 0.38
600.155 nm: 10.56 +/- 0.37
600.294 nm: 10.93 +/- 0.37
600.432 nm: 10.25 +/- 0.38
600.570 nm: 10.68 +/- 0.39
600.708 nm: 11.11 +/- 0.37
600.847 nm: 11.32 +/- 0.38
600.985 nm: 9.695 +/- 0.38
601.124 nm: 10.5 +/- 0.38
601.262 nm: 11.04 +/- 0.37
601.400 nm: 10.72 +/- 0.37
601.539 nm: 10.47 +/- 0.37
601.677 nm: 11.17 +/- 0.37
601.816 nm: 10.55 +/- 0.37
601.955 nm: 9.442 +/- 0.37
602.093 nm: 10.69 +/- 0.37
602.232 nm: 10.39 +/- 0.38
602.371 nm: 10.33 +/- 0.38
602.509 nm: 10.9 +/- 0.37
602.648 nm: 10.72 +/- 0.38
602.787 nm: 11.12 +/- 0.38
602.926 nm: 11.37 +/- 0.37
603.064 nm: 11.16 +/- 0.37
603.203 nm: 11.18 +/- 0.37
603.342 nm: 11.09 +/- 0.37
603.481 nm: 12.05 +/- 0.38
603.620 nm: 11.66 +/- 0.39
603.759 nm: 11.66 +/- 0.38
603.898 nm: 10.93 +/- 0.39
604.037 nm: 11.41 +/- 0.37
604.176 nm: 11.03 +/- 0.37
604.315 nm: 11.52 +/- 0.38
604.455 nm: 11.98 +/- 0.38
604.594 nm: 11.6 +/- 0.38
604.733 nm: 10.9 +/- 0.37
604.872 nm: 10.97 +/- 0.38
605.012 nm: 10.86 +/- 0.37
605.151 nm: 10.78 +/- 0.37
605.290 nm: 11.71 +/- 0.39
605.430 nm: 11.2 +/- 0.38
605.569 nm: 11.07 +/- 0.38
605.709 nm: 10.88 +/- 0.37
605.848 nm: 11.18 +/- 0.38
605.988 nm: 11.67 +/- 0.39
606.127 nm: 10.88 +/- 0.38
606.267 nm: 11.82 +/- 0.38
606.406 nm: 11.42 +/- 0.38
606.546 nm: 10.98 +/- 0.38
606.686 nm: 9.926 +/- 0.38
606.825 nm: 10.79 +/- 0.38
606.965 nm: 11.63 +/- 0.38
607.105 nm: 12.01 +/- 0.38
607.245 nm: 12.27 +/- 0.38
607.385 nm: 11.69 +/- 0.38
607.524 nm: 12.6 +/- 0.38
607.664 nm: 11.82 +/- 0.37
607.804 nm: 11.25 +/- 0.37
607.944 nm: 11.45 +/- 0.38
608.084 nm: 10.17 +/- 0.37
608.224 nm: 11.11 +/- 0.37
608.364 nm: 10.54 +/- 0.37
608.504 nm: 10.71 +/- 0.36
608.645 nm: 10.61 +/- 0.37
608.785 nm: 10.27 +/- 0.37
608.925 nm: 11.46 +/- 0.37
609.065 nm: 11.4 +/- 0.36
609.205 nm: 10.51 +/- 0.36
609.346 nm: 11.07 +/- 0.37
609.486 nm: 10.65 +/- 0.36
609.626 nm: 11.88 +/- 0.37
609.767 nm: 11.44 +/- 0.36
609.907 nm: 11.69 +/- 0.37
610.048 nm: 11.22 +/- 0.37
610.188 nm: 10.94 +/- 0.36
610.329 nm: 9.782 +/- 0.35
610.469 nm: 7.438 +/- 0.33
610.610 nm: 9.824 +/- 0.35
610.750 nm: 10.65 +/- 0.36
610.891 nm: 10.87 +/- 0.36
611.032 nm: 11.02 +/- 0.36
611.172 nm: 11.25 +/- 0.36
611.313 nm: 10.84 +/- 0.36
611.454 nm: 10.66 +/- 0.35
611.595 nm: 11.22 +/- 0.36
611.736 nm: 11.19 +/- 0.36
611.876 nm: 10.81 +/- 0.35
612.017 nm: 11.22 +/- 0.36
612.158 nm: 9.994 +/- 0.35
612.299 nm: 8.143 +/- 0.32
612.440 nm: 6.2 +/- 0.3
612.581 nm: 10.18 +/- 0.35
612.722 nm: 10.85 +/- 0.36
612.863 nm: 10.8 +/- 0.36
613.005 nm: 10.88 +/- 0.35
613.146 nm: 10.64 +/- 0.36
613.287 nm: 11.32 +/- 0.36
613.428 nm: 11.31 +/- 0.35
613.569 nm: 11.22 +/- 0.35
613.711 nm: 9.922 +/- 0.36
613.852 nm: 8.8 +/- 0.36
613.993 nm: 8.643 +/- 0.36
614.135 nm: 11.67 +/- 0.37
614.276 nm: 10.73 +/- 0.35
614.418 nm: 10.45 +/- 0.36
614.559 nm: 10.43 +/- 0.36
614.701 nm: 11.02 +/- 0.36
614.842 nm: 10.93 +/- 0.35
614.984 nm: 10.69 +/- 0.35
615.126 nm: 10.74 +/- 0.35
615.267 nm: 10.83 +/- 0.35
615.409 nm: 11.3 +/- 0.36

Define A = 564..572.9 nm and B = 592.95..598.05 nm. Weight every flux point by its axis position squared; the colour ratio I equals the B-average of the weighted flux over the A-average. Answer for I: 1.17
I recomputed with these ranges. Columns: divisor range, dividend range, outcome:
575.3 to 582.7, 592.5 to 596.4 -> 1.05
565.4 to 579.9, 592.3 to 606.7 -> 1.16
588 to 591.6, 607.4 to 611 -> 1.45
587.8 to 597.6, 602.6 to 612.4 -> 1.19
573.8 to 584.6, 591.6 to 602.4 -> 1.06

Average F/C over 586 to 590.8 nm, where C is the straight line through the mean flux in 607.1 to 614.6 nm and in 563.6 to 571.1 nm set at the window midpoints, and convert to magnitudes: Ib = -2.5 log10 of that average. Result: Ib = 0.20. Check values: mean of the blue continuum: 10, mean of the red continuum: 10.7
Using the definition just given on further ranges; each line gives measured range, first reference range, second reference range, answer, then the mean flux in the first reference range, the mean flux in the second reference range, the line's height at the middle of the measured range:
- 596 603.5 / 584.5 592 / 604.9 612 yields -0.06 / 9.24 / 11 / 10.3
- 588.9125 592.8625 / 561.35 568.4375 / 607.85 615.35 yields 0.20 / 9.95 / 10.6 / 10.3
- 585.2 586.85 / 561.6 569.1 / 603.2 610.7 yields 0.05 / 9.92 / 11.1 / 10.5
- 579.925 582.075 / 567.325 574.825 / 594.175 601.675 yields -0.06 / 10.2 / 10.8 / 10.4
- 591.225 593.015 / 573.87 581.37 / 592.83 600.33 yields 0.02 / 10.7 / 10.8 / 10.8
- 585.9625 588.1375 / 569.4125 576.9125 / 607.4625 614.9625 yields 0.01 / 10.3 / 10.6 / 10.4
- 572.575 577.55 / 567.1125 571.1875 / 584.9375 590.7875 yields -0.11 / 10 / 8.85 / 9.64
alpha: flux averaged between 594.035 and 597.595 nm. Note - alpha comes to 10.8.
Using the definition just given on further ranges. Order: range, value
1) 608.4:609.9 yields 11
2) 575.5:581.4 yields 10.7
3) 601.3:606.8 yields 11.1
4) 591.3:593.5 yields 10.6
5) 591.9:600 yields 10.8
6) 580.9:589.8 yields 9.9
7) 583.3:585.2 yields 10.9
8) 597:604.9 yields 10.9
